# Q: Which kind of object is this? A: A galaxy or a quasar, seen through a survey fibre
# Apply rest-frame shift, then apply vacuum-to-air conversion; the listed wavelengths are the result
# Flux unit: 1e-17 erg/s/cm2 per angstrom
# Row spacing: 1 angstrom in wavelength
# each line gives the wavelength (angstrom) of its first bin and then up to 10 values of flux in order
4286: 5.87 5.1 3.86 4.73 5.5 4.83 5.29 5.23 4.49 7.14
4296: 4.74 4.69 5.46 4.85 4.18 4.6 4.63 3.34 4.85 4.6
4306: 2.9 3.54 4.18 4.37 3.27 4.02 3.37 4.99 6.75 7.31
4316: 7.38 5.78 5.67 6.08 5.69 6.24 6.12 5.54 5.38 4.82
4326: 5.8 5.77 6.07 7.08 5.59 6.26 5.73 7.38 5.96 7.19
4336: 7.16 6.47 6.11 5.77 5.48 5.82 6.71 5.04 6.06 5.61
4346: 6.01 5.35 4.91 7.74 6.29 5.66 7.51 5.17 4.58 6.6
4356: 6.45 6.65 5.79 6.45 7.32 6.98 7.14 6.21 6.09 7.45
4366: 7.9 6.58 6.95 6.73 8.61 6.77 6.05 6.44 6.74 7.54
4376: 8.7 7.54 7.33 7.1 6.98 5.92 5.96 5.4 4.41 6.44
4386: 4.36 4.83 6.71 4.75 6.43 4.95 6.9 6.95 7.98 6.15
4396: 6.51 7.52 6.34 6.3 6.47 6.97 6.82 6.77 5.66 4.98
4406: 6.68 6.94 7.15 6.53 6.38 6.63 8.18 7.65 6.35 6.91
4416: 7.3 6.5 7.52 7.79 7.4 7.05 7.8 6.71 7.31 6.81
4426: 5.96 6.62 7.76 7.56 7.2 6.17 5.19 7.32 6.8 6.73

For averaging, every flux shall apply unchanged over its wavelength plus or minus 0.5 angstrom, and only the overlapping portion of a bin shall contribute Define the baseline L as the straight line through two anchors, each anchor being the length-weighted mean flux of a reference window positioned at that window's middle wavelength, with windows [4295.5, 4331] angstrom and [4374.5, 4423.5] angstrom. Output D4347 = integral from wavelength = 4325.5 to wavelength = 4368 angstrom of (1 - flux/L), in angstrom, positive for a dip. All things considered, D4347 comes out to -4.2 angstrom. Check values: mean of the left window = 5.15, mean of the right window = 6.64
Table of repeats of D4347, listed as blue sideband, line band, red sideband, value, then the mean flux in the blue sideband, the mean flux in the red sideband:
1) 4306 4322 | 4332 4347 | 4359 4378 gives -0.2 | 5.2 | 7.09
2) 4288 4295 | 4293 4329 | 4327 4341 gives 3.3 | 5.08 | 6.29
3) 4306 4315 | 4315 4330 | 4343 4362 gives -3.4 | 4.4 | 6.17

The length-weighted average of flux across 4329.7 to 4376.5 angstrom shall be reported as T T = 6.47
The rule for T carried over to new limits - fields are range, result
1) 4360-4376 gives 7.01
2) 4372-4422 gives 6.61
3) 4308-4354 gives 5.84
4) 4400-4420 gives 6.83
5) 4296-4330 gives 5.13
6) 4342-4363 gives 6.18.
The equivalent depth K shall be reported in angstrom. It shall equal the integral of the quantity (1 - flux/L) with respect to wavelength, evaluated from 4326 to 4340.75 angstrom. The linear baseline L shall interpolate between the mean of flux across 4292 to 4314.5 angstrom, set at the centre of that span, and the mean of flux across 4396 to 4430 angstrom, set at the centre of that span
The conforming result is -3.0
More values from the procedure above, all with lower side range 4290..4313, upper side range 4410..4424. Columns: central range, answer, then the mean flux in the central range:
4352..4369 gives -1.9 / 6.55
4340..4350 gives -0.7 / 5.91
